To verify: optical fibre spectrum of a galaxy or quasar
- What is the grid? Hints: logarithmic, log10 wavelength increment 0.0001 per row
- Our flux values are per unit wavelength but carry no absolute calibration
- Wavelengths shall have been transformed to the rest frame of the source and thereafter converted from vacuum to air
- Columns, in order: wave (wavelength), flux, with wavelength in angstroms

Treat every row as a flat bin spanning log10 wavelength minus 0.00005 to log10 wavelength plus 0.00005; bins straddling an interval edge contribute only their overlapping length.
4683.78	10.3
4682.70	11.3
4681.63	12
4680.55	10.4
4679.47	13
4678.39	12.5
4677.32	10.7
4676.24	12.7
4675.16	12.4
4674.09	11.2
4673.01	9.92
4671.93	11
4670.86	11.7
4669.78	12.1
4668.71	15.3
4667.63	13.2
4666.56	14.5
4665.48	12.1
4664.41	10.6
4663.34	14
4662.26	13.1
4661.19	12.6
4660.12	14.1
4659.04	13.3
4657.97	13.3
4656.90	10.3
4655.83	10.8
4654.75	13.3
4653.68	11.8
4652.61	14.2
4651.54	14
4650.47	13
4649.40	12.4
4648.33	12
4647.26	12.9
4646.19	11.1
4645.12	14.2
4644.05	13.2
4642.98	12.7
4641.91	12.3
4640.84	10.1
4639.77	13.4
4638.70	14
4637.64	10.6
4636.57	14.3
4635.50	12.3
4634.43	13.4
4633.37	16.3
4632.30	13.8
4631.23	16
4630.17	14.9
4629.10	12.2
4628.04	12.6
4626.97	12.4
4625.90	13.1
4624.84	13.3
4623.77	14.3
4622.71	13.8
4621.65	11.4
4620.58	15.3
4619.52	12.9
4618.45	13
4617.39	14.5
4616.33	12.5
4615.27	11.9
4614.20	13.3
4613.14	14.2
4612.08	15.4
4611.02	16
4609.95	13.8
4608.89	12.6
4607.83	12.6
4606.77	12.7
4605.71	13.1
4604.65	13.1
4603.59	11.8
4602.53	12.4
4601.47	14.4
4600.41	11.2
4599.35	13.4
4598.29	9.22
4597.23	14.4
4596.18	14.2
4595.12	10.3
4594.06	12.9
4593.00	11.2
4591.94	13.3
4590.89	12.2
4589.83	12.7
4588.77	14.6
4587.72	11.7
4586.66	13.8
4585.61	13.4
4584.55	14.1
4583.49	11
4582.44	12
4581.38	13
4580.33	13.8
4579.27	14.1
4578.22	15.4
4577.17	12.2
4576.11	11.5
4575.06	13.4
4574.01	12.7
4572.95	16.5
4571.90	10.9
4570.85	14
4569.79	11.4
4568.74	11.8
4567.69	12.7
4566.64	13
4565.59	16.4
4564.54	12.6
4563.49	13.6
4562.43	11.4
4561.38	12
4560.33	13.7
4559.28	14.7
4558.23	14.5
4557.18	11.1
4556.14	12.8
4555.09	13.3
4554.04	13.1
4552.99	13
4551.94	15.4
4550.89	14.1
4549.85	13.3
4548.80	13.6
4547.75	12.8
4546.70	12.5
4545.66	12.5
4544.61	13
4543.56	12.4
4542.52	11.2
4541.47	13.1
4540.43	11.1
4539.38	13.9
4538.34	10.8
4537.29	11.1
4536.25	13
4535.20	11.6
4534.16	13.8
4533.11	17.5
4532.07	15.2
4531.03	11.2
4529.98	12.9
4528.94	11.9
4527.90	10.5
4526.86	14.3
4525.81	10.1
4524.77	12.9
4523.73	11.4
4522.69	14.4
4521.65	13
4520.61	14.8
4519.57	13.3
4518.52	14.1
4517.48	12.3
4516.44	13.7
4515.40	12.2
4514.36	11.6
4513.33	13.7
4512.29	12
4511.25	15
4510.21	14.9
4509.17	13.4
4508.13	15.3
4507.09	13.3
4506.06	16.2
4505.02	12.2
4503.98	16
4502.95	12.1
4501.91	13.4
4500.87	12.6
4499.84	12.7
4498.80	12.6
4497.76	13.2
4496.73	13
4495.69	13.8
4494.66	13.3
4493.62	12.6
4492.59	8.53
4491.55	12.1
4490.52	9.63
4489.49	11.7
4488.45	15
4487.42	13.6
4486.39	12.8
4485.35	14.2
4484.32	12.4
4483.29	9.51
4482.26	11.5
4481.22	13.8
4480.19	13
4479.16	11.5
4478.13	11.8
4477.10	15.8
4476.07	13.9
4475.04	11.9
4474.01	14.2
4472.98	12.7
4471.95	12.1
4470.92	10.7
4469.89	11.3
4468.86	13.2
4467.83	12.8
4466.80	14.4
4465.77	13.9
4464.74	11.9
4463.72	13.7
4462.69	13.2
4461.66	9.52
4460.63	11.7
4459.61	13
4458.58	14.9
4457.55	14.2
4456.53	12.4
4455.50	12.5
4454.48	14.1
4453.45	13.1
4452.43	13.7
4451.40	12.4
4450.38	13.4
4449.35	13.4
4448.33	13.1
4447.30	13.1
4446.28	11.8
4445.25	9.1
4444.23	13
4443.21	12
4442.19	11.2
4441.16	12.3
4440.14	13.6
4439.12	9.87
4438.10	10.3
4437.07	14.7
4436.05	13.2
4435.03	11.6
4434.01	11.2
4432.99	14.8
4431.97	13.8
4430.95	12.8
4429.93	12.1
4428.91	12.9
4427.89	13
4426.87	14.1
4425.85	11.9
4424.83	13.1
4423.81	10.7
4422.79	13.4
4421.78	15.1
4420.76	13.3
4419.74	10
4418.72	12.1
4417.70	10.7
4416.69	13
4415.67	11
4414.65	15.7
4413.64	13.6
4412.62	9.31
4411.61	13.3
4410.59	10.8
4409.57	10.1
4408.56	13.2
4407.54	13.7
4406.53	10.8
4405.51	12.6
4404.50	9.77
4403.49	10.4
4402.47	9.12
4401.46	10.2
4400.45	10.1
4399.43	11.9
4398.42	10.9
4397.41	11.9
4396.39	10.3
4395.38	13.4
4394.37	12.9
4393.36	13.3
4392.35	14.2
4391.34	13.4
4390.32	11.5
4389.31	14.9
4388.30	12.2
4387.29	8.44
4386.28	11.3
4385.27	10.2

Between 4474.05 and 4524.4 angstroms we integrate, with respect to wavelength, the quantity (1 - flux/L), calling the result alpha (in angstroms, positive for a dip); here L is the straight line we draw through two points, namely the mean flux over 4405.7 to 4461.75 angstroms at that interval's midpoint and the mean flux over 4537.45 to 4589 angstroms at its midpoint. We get -1.0 angstroms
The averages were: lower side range 12.5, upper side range 13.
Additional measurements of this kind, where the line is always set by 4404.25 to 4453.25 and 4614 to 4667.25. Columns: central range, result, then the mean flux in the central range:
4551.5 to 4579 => -0.86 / 13.2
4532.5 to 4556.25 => -0.51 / 13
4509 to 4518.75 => -0.48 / 13.3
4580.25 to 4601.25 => 0.41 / 12.6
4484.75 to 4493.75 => 0.25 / 12.2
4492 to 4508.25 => -0.67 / 13.1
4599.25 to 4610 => 0.13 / 12.8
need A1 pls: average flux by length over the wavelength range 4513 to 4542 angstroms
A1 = 12.8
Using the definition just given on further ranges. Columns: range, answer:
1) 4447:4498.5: 12.7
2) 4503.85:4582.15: 13.1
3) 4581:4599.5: 12.6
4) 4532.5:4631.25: 13.1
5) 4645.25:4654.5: 12.8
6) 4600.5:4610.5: 12.9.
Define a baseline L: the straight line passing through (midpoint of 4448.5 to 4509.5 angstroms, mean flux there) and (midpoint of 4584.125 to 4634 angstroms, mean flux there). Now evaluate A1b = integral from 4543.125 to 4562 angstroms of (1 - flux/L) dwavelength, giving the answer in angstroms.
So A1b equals -0.2 angstroms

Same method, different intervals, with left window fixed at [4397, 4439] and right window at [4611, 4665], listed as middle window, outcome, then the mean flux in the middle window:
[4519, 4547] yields -0.2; 12.7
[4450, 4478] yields -1.5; 13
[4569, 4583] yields -0.3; 13.1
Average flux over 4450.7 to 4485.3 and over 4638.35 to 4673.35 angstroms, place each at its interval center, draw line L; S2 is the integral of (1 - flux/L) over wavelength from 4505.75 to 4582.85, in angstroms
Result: -2.4 angstroms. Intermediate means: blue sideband 12.8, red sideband 12.6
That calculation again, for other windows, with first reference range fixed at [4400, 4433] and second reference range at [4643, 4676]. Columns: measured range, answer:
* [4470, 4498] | -0.61 angstroms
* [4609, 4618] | -0.99 angstroms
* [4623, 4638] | -1.25 angstroms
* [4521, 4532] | -0.08 angstroms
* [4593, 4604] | 0.09 angstroms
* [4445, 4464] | -0.96 angstroms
